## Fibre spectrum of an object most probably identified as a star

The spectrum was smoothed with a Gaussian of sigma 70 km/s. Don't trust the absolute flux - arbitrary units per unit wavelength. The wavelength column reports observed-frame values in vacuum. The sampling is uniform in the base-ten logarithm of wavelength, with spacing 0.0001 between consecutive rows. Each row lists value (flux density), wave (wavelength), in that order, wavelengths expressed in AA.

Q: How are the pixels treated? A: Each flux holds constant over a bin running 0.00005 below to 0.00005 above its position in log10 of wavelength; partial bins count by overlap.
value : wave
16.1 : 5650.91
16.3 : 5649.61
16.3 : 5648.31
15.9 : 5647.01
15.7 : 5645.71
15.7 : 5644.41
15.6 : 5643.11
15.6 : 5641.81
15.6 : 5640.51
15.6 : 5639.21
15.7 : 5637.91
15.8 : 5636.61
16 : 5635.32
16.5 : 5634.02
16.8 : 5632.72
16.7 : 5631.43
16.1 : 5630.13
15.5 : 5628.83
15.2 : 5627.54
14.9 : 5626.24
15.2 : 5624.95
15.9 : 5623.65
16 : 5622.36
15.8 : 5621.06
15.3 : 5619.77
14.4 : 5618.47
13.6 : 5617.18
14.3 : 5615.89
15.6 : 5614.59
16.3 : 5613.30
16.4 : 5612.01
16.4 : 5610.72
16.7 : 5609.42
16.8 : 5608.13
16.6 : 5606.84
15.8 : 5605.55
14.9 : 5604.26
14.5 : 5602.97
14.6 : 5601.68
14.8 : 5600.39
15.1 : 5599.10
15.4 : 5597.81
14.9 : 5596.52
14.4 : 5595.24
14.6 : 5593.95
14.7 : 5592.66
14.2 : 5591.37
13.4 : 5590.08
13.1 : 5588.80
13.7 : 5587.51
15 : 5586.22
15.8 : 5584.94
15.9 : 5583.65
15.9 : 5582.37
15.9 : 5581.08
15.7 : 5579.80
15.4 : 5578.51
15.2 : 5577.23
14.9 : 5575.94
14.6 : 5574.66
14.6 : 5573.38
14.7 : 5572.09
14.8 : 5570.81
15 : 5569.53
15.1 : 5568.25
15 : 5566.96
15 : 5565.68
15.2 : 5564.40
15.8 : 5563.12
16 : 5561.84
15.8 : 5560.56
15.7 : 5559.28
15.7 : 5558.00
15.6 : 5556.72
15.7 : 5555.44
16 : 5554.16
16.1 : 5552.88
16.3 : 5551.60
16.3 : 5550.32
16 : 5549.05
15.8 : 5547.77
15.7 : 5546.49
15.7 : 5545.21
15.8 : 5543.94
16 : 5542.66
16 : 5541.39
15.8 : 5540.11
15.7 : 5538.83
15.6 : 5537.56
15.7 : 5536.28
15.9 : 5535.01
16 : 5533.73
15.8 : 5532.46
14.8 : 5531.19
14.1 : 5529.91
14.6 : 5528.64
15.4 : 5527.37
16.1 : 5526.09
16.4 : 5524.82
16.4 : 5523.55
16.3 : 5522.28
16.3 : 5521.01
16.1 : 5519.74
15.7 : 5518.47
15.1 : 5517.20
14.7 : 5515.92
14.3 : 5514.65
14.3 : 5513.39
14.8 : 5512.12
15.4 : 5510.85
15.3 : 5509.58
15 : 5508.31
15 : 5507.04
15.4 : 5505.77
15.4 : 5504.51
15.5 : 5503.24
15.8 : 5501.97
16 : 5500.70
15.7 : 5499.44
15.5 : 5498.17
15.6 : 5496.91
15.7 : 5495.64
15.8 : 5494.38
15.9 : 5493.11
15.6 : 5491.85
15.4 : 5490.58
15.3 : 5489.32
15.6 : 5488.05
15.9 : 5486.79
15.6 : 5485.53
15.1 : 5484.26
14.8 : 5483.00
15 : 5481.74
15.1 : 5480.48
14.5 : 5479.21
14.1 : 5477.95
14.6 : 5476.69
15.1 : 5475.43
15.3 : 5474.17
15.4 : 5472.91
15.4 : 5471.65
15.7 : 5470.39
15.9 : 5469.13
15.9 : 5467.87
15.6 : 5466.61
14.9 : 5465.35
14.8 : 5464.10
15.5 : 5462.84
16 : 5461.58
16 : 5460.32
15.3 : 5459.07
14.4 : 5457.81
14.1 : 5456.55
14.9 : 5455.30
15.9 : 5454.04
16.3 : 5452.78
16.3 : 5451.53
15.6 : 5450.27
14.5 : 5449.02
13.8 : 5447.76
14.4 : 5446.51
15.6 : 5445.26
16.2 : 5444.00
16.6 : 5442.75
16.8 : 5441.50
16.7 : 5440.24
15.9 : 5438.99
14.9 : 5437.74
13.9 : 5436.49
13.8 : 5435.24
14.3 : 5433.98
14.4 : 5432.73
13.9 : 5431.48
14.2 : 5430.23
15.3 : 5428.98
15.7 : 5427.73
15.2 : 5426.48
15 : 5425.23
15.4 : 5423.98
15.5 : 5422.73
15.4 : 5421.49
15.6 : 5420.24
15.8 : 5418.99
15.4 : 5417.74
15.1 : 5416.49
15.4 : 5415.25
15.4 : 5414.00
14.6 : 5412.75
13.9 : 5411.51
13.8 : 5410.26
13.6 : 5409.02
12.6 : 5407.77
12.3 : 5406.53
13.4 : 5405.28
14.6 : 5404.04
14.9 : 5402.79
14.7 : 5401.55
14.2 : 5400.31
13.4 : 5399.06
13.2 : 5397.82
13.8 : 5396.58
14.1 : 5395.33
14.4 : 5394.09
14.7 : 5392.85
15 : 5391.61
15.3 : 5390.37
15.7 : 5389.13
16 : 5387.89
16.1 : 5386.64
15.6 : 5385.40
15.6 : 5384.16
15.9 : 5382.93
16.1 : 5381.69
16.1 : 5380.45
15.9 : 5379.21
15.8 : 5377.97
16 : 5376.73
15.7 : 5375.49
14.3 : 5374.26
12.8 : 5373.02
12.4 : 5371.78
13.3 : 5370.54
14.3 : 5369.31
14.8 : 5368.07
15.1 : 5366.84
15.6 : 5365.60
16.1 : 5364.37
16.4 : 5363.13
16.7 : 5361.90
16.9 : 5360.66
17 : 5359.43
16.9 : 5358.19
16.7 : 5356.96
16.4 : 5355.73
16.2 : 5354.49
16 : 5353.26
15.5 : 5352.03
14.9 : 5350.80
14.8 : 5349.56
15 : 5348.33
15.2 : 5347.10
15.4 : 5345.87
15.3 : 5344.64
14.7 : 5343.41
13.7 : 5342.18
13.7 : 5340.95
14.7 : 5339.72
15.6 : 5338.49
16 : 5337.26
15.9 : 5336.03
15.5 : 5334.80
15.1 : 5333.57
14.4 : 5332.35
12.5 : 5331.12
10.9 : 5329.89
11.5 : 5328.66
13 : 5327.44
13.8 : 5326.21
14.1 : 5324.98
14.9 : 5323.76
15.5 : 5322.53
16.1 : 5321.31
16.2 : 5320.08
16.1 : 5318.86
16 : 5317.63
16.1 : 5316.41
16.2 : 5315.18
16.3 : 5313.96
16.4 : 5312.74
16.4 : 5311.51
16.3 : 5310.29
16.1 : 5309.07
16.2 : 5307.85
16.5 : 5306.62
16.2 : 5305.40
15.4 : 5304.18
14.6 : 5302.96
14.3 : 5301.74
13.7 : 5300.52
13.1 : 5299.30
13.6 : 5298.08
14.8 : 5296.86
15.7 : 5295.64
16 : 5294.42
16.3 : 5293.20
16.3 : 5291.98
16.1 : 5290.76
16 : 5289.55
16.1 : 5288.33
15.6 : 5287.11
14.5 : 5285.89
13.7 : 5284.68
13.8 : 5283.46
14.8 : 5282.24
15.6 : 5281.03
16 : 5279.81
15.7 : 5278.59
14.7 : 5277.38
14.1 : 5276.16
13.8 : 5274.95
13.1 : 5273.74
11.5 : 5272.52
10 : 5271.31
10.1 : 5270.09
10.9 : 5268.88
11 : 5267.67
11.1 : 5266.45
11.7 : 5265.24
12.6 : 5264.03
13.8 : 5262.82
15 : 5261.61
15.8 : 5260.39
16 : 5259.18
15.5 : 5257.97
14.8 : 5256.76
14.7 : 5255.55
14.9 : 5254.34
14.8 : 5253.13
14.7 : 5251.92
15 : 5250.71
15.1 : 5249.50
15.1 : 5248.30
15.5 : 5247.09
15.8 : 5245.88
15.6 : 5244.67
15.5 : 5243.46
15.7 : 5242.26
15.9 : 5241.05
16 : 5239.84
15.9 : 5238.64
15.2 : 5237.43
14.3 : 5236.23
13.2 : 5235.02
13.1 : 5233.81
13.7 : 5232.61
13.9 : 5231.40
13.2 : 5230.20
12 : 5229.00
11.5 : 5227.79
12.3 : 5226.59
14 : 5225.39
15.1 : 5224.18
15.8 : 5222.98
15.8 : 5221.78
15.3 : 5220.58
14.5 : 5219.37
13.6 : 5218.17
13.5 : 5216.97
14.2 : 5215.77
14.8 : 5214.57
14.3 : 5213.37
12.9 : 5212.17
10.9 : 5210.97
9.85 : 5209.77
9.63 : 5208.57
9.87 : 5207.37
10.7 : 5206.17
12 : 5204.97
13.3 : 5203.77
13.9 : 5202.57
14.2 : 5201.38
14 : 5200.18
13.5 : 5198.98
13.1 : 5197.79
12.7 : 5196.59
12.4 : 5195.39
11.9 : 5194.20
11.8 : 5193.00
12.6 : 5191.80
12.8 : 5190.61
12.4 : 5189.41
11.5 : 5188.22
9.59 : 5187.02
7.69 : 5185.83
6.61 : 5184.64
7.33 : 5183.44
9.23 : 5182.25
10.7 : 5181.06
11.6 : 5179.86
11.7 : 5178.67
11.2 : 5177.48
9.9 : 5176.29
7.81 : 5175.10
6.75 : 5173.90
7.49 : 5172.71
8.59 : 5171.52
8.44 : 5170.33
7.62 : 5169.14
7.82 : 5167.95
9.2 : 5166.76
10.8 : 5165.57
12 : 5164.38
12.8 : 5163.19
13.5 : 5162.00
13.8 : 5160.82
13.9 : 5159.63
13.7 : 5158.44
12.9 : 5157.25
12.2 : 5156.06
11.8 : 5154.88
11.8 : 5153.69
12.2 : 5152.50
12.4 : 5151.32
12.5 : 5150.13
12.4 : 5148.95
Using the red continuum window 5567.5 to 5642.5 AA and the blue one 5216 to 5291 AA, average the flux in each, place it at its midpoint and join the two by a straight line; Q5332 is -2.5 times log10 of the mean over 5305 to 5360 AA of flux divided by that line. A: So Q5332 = -0.06 mag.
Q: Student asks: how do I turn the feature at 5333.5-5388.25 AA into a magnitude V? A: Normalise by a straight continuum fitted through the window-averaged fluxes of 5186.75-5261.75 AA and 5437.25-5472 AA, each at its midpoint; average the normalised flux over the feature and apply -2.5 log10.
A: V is -0.04 mag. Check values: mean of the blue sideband 13.8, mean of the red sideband 15.5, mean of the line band 15.4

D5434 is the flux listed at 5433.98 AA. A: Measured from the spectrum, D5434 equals 14.3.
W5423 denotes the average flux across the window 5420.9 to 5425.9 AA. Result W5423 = 15.3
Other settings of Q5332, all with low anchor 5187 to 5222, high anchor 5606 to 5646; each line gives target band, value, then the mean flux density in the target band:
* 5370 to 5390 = -0.09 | 15.2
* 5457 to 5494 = -0.05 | 15.3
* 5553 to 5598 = 0.02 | 15.1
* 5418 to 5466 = -0.06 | 15.2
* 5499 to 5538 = -0.03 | 15.4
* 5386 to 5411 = -0.01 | 14.3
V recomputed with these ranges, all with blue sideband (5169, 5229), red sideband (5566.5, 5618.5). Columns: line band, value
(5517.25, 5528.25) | -0.108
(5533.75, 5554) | -0.086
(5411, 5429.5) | -0.124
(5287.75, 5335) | -0.193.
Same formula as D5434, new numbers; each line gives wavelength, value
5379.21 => 15.9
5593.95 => 14.6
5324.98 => 14.1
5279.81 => 16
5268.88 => 10.9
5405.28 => 13.4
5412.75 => 14.6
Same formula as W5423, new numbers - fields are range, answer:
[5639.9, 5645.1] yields 15.6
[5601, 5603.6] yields 14.6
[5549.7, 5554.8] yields 16.2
